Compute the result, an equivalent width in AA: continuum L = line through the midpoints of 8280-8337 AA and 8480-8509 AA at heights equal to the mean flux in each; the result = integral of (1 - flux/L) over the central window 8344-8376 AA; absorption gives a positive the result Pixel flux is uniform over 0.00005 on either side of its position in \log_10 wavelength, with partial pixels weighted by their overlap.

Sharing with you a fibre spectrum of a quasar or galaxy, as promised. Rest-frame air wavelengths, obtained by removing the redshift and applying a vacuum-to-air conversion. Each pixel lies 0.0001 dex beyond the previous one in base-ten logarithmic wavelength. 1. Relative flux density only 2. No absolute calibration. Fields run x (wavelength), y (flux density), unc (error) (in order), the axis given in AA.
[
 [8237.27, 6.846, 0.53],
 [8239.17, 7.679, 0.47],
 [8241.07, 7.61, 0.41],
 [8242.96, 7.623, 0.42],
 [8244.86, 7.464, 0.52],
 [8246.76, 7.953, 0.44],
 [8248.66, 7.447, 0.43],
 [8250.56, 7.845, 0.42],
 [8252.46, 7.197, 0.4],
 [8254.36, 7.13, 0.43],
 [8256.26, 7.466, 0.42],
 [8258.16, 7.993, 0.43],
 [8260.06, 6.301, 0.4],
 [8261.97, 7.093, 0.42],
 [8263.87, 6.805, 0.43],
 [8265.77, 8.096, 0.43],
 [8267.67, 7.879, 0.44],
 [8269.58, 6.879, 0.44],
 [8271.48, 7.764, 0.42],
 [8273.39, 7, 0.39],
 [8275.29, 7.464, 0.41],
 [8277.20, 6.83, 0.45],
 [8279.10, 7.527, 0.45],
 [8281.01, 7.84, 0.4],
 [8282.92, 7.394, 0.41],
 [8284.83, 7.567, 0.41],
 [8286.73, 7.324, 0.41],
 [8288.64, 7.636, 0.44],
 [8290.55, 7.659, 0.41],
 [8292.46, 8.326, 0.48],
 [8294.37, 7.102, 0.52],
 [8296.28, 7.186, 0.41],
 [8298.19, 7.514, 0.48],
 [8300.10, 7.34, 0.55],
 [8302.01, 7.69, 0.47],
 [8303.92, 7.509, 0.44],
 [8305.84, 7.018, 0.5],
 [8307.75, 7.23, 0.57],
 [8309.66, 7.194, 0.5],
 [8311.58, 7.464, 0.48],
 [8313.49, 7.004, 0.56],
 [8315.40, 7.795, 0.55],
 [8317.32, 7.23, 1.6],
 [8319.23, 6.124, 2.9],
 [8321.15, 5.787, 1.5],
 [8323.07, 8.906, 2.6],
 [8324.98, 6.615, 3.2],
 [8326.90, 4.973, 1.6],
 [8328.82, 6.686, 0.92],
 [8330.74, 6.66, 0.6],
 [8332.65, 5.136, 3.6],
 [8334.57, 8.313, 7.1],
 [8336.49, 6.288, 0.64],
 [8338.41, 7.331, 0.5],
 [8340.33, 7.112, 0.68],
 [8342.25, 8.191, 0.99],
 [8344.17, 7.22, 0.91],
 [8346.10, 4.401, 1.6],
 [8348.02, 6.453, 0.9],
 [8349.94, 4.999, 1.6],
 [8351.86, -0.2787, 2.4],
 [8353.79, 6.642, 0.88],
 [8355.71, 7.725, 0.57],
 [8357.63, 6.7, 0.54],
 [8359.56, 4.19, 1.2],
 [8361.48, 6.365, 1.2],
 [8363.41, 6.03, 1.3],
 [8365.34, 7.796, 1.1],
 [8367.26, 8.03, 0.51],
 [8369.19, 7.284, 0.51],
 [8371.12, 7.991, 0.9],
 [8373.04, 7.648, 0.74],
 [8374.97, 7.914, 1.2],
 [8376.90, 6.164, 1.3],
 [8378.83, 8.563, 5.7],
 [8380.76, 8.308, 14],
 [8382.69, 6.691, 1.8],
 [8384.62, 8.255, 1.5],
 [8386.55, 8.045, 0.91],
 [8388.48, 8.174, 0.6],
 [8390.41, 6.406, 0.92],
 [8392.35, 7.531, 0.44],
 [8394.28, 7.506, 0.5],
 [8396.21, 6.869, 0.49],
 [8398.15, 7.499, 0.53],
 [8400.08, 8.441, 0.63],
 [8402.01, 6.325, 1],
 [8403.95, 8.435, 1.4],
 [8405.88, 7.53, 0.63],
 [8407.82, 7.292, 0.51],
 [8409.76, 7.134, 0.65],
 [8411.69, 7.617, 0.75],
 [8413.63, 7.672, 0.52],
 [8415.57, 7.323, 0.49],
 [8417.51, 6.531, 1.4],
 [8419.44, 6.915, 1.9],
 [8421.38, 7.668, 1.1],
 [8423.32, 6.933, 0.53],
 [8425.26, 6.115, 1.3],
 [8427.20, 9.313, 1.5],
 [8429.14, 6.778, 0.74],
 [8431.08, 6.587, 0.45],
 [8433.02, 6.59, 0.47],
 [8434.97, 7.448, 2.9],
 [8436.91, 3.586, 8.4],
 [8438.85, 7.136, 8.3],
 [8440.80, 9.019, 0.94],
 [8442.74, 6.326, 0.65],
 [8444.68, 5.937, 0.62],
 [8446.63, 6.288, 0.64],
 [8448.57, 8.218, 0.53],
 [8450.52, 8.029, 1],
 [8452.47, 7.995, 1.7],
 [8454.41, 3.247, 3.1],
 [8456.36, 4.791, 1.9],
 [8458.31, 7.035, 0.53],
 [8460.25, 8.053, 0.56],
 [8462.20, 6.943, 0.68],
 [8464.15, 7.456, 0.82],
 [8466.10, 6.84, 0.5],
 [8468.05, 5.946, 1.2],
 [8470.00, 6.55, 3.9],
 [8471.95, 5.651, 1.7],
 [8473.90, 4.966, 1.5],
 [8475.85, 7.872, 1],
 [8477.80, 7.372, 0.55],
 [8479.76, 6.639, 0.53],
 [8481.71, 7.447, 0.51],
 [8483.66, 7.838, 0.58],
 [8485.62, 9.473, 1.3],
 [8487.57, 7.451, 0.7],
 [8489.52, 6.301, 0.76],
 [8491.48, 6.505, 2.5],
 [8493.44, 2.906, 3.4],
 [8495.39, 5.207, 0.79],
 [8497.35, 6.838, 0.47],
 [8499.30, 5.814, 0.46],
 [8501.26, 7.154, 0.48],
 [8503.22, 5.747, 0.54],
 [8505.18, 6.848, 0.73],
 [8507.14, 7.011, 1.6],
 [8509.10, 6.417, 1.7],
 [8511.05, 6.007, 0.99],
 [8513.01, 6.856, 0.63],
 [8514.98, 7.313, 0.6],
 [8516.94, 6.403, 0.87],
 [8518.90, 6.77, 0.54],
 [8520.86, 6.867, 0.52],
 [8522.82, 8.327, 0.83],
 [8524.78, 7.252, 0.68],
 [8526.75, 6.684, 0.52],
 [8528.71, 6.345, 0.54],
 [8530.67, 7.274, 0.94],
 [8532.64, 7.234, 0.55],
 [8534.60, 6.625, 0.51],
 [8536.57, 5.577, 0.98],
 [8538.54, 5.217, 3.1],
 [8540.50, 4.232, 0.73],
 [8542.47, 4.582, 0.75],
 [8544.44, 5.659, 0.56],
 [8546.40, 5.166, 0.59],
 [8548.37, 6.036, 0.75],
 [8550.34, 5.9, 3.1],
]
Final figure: 3.3 AA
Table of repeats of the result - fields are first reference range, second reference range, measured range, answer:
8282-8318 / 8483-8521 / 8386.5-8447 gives -1.9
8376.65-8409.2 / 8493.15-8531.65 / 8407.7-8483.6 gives 2.8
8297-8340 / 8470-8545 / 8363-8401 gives -4.2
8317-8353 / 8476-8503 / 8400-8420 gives -2.8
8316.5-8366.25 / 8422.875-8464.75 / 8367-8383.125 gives -2.9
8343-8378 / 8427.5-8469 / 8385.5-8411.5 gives -4.0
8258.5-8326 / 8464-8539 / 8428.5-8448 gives 0.7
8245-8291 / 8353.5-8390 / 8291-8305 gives -0.3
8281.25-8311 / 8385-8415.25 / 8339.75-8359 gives 4.2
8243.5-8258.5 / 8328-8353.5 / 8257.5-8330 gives -4.5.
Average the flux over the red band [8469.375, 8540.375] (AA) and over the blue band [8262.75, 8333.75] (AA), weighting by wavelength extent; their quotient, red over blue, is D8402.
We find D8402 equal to 0.92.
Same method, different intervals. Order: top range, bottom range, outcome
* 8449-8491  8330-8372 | 1.08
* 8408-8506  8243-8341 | 0.93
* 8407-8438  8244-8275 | 0.94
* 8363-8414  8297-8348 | 1.09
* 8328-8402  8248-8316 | 0.93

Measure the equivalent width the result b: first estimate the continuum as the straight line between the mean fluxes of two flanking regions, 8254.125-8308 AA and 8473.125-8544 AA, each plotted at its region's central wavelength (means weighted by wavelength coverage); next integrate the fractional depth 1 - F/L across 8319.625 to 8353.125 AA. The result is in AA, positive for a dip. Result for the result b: 4.8 AA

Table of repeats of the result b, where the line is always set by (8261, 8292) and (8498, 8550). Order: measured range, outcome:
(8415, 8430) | -0.88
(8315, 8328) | 0.92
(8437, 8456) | 0.03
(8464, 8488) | -1.65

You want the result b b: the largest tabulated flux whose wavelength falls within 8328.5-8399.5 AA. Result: 8.563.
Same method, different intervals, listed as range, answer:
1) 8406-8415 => 7.672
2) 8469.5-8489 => 9.473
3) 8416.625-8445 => 9.313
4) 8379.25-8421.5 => 8.441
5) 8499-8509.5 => 7.154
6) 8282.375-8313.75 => 8.326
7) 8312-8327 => 8.906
